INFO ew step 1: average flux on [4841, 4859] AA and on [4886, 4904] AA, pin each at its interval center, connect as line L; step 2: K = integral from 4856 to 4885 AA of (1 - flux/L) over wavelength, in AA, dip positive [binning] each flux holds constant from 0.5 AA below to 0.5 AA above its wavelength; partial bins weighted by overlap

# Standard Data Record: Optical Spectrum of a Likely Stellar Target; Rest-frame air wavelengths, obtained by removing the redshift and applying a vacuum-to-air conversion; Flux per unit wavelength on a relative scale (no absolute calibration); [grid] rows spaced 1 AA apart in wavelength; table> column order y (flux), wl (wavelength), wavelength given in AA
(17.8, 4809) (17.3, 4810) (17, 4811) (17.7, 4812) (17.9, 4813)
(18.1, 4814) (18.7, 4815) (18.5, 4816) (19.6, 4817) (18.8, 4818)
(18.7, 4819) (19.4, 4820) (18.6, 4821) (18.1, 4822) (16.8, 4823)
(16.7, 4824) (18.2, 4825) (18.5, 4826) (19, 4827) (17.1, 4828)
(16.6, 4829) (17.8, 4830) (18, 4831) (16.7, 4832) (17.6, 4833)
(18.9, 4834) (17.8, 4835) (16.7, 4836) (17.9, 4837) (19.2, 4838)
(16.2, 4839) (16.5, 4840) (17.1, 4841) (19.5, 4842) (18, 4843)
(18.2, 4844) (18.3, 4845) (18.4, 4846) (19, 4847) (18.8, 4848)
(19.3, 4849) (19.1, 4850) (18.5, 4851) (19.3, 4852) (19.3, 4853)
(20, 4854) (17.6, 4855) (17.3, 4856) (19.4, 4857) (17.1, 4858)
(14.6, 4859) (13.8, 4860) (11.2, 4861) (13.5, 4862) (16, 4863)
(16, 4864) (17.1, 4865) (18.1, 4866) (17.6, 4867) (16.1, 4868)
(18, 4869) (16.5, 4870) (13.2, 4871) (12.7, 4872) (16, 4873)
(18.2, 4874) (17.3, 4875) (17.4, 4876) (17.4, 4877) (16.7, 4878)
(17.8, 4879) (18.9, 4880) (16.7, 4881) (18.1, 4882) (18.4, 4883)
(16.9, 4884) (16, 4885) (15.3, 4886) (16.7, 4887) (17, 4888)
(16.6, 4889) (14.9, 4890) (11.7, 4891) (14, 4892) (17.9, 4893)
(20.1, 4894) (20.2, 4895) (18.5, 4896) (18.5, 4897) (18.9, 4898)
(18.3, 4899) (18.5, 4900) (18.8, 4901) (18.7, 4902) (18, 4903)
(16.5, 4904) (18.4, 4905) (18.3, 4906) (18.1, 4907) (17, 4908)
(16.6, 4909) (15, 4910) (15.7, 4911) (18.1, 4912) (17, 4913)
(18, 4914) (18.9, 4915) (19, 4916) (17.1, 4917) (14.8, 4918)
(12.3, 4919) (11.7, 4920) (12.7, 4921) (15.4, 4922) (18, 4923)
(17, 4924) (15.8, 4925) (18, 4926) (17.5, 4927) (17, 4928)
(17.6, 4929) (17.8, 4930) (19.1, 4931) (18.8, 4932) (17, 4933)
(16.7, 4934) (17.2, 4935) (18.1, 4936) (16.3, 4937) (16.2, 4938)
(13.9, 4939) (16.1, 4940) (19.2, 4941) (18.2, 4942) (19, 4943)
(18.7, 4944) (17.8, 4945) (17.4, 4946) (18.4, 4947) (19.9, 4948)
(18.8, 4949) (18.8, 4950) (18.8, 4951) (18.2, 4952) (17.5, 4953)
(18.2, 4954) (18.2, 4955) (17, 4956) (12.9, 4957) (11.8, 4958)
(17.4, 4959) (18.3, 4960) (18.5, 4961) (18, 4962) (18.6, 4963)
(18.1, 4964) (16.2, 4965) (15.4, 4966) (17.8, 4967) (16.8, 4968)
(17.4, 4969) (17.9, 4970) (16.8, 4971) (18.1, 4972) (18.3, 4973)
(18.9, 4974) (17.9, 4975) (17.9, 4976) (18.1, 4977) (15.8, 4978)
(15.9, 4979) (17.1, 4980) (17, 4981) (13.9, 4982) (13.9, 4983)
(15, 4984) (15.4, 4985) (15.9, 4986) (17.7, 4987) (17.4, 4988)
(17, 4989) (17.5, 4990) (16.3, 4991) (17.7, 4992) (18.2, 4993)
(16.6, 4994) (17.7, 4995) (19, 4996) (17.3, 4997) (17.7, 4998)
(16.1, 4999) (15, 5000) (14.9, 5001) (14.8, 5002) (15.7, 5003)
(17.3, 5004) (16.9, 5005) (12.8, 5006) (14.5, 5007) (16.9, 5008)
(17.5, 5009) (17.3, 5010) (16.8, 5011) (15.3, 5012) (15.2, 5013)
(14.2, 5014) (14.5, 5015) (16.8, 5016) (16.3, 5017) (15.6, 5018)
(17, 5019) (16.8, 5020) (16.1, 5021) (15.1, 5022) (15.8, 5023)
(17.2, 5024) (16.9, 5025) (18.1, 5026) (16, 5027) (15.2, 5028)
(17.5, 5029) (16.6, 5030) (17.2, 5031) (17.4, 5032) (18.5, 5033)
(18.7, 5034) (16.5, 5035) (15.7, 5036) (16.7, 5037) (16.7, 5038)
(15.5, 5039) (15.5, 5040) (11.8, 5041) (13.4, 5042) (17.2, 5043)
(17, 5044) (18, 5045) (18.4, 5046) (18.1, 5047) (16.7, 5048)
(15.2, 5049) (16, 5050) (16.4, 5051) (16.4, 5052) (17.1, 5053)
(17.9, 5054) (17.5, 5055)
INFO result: 2.5 AA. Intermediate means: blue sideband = 18.5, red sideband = 17.4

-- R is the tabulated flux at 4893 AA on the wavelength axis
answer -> 17.9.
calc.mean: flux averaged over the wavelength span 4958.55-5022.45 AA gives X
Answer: 16.7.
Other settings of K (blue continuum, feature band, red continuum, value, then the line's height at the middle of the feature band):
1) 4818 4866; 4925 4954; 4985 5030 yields -1.5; 16.9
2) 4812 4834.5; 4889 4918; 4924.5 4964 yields 0.4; 17.7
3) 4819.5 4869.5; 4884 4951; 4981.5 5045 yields -0.7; 17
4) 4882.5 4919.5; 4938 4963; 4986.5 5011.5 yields -0.9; 16.9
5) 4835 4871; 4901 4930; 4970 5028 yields 0.4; 17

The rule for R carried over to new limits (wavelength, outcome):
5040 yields 15.5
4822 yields 18.1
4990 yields 17.5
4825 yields 18.2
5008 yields 16.9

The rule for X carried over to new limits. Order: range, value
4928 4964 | 17.6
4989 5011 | 16.6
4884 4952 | 17.2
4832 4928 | 17.1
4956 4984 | 16.8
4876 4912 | 17.3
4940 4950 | 18.5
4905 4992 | 17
